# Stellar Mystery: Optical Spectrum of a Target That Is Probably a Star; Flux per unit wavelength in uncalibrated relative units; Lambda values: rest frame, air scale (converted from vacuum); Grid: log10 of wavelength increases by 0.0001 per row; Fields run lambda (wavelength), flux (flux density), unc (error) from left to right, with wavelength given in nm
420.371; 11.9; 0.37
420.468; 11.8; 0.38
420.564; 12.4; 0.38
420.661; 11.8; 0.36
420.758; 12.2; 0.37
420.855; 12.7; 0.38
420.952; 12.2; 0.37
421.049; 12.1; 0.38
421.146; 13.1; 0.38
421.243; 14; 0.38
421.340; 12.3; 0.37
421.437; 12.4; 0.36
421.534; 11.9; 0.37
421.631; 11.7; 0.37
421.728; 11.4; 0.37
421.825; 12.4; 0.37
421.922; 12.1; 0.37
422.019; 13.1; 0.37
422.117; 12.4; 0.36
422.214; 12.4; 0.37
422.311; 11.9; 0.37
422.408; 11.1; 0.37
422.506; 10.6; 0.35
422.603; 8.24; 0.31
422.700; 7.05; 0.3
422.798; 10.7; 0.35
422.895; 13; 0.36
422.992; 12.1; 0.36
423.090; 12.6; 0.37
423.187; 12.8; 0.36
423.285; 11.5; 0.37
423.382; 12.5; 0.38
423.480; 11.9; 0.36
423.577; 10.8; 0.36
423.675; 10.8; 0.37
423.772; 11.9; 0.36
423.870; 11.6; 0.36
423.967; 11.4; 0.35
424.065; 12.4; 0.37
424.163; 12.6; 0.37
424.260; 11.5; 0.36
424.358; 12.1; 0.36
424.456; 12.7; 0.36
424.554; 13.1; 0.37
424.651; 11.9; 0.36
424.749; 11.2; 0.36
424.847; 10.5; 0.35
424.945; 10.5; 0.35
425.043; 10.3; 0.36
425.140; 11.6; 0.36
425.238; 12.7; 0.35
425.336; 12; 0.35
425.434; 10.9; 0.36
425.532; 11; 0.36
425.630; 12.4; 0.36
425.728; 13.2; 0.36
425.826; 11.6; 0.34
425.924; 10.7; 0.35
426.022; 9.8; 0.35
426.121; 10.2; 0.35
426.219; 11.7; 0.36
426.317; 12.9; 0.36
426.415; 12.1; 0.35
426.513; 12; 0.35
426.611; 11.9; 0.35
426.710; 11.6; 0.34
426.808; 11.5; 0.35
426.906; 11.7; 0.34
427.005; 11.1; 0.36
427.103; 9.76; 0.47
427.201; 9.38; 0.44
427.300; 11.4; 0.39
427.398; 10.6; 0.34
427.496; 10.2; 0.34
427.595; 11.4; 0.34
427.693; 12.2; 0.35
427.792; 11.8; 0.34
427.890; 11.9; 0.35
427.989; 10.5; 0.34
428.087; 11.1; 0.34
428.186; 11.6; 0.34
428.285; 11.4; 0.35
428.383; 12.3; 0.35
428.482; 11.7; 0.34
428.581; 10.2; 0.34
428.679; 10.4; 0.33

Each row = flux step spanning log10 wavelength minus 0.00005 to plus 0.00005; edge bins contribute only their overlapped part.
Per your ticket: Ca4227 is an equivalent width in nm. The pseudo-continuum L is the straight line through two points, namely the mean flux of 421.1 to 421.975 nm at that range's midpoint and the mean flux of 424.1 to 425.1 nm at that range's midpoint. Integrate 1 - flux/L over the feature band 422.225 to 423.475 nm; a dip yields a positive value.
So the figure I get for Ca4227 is 0.09 nm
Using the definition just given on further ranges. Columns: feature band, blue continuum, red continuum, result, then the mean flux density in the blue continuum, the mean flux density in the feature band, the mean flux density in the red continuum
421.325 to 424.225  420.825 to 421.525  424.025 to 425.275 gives 0.140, 12.6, 11.6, 11.8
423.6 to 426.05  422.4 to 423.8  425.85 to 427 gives -0.068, 11.2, 11.6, 11.4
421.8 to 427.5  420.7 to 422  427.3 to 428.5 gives 0.182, 12.4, 11.5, 11.4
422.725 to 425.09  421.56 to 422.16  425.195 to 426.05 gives 0.030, 12.2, 11.7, 11.6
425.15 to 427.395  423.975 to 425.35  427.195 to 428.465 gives 0.021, 11.8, 11.4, 11.3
